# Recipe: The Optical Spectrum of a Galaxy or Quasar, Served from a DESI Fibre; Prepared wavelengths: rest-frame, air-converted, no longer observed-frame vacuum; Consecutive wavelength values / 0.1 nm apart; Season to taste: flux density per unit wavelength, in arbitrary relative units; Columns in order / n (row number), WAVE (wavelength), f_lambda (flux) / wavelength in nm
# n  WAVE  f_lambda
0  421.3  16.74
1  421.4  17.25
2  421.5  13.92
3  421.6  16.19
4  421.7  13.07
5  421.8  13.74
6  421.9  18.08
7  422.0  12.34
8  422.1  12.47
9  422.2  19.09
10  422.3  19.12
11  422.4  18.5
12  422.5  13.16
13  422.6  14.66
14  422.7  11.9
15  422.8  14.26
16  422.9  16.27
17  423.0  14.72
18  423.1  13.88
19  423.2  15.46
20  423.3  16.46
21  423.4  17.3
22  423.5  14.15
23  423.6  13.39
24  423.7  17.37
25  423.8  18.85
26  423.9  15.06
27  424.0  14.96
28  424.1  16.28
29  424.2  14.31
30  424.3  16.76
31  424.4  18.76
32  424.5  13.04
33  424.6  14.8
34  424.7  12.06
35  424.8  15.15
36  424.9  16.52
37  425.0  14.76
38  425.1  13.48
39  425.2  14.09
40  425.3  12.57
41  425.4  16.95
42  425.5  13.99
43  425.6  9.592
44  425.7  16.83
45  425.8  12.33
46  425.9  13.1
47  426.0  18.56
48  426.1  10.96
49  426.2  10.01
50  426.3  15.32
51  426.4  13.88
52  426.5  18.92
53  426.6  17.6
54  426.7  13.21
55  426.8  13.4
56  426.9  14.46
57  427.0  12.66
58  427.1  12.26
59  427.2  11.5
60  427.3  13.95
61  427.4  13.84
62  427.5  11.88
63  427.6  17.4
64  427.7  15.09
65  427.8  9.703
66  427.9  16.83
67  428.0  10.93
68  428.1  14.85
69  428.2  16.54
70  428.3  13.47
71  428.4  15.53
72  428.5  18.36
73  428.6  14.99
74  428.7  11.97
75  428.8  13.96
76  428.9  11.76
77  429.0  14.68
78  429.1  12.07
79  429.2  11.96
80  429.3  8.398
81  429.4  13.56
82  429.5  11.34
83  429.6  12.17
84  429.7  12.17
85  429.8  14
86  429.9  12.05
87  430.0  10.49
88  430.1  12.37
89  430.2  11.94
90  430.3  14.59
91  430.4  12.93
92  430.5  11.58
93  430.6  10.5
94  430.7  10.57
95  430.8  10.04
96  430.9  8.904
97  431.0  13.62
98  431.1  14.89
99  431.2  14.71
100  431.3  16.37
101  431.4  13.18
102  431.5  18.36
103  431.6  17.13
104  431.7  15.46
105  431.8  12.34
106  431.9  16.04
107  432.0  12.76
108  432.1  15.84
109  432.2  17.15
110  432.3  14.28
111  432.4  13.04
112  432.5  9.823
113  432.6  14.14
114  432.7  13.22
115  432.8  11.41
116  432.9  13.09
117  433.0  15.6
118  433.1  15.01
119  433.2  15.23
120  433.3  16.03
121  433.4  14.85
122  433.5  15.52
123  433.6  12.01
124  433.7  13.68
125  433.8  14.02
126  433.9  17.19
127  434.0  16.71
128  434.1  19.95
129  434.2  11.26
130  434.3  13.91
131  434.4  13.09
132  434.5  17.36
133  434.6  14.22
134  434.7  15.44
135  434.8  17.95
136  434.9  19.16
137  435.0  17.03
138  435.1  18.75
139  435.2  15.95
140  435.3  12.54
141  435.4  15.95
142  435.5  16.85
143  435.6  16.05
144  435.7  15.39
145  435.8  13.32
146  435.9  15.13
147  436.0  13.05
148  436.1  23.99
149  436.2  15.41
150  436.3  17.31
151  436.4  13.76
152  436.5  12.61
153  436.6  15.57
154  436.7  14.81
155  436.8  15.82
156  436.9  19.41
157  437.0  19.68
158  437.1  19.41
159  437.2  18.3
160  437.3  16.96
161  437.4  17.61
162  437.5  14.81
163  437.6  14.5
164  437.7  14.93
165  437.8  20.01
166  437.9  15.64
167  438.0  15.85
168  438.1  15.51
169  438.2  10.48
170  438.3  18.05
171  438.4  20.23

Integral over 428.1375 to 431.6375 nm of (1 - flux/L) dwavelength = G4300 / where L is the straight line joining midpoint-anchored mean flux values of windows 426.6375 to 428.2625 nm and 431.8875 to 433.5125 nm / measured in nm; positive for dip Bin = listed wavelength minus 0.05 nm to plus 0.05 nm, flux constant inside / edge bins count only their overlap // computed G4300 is 0.19 nm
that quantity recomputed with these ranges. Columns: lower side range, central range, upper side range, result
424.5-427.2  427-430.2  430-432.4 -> 0.15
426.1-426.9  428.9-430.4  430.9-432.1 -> 0.24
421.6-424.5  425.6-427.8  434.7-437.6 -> 0.25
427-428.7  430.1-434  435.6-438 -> 0.33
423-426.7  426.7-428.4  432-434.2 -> 0.12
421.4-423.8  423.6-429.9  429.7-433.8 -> 0.19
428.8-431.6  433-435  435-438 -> -0.08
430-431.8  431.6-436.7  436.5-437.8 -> -0.02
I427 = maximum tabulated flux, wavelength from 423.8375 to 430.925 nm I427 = 18.92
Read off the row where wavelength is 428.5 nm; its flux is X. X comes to 18.36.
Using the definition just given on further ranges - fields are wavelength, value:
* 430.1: 12.37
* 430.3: 14.59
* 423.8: 18.85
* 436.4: 13.76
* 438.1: 15.51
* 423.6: 13.39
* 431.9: 16.04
